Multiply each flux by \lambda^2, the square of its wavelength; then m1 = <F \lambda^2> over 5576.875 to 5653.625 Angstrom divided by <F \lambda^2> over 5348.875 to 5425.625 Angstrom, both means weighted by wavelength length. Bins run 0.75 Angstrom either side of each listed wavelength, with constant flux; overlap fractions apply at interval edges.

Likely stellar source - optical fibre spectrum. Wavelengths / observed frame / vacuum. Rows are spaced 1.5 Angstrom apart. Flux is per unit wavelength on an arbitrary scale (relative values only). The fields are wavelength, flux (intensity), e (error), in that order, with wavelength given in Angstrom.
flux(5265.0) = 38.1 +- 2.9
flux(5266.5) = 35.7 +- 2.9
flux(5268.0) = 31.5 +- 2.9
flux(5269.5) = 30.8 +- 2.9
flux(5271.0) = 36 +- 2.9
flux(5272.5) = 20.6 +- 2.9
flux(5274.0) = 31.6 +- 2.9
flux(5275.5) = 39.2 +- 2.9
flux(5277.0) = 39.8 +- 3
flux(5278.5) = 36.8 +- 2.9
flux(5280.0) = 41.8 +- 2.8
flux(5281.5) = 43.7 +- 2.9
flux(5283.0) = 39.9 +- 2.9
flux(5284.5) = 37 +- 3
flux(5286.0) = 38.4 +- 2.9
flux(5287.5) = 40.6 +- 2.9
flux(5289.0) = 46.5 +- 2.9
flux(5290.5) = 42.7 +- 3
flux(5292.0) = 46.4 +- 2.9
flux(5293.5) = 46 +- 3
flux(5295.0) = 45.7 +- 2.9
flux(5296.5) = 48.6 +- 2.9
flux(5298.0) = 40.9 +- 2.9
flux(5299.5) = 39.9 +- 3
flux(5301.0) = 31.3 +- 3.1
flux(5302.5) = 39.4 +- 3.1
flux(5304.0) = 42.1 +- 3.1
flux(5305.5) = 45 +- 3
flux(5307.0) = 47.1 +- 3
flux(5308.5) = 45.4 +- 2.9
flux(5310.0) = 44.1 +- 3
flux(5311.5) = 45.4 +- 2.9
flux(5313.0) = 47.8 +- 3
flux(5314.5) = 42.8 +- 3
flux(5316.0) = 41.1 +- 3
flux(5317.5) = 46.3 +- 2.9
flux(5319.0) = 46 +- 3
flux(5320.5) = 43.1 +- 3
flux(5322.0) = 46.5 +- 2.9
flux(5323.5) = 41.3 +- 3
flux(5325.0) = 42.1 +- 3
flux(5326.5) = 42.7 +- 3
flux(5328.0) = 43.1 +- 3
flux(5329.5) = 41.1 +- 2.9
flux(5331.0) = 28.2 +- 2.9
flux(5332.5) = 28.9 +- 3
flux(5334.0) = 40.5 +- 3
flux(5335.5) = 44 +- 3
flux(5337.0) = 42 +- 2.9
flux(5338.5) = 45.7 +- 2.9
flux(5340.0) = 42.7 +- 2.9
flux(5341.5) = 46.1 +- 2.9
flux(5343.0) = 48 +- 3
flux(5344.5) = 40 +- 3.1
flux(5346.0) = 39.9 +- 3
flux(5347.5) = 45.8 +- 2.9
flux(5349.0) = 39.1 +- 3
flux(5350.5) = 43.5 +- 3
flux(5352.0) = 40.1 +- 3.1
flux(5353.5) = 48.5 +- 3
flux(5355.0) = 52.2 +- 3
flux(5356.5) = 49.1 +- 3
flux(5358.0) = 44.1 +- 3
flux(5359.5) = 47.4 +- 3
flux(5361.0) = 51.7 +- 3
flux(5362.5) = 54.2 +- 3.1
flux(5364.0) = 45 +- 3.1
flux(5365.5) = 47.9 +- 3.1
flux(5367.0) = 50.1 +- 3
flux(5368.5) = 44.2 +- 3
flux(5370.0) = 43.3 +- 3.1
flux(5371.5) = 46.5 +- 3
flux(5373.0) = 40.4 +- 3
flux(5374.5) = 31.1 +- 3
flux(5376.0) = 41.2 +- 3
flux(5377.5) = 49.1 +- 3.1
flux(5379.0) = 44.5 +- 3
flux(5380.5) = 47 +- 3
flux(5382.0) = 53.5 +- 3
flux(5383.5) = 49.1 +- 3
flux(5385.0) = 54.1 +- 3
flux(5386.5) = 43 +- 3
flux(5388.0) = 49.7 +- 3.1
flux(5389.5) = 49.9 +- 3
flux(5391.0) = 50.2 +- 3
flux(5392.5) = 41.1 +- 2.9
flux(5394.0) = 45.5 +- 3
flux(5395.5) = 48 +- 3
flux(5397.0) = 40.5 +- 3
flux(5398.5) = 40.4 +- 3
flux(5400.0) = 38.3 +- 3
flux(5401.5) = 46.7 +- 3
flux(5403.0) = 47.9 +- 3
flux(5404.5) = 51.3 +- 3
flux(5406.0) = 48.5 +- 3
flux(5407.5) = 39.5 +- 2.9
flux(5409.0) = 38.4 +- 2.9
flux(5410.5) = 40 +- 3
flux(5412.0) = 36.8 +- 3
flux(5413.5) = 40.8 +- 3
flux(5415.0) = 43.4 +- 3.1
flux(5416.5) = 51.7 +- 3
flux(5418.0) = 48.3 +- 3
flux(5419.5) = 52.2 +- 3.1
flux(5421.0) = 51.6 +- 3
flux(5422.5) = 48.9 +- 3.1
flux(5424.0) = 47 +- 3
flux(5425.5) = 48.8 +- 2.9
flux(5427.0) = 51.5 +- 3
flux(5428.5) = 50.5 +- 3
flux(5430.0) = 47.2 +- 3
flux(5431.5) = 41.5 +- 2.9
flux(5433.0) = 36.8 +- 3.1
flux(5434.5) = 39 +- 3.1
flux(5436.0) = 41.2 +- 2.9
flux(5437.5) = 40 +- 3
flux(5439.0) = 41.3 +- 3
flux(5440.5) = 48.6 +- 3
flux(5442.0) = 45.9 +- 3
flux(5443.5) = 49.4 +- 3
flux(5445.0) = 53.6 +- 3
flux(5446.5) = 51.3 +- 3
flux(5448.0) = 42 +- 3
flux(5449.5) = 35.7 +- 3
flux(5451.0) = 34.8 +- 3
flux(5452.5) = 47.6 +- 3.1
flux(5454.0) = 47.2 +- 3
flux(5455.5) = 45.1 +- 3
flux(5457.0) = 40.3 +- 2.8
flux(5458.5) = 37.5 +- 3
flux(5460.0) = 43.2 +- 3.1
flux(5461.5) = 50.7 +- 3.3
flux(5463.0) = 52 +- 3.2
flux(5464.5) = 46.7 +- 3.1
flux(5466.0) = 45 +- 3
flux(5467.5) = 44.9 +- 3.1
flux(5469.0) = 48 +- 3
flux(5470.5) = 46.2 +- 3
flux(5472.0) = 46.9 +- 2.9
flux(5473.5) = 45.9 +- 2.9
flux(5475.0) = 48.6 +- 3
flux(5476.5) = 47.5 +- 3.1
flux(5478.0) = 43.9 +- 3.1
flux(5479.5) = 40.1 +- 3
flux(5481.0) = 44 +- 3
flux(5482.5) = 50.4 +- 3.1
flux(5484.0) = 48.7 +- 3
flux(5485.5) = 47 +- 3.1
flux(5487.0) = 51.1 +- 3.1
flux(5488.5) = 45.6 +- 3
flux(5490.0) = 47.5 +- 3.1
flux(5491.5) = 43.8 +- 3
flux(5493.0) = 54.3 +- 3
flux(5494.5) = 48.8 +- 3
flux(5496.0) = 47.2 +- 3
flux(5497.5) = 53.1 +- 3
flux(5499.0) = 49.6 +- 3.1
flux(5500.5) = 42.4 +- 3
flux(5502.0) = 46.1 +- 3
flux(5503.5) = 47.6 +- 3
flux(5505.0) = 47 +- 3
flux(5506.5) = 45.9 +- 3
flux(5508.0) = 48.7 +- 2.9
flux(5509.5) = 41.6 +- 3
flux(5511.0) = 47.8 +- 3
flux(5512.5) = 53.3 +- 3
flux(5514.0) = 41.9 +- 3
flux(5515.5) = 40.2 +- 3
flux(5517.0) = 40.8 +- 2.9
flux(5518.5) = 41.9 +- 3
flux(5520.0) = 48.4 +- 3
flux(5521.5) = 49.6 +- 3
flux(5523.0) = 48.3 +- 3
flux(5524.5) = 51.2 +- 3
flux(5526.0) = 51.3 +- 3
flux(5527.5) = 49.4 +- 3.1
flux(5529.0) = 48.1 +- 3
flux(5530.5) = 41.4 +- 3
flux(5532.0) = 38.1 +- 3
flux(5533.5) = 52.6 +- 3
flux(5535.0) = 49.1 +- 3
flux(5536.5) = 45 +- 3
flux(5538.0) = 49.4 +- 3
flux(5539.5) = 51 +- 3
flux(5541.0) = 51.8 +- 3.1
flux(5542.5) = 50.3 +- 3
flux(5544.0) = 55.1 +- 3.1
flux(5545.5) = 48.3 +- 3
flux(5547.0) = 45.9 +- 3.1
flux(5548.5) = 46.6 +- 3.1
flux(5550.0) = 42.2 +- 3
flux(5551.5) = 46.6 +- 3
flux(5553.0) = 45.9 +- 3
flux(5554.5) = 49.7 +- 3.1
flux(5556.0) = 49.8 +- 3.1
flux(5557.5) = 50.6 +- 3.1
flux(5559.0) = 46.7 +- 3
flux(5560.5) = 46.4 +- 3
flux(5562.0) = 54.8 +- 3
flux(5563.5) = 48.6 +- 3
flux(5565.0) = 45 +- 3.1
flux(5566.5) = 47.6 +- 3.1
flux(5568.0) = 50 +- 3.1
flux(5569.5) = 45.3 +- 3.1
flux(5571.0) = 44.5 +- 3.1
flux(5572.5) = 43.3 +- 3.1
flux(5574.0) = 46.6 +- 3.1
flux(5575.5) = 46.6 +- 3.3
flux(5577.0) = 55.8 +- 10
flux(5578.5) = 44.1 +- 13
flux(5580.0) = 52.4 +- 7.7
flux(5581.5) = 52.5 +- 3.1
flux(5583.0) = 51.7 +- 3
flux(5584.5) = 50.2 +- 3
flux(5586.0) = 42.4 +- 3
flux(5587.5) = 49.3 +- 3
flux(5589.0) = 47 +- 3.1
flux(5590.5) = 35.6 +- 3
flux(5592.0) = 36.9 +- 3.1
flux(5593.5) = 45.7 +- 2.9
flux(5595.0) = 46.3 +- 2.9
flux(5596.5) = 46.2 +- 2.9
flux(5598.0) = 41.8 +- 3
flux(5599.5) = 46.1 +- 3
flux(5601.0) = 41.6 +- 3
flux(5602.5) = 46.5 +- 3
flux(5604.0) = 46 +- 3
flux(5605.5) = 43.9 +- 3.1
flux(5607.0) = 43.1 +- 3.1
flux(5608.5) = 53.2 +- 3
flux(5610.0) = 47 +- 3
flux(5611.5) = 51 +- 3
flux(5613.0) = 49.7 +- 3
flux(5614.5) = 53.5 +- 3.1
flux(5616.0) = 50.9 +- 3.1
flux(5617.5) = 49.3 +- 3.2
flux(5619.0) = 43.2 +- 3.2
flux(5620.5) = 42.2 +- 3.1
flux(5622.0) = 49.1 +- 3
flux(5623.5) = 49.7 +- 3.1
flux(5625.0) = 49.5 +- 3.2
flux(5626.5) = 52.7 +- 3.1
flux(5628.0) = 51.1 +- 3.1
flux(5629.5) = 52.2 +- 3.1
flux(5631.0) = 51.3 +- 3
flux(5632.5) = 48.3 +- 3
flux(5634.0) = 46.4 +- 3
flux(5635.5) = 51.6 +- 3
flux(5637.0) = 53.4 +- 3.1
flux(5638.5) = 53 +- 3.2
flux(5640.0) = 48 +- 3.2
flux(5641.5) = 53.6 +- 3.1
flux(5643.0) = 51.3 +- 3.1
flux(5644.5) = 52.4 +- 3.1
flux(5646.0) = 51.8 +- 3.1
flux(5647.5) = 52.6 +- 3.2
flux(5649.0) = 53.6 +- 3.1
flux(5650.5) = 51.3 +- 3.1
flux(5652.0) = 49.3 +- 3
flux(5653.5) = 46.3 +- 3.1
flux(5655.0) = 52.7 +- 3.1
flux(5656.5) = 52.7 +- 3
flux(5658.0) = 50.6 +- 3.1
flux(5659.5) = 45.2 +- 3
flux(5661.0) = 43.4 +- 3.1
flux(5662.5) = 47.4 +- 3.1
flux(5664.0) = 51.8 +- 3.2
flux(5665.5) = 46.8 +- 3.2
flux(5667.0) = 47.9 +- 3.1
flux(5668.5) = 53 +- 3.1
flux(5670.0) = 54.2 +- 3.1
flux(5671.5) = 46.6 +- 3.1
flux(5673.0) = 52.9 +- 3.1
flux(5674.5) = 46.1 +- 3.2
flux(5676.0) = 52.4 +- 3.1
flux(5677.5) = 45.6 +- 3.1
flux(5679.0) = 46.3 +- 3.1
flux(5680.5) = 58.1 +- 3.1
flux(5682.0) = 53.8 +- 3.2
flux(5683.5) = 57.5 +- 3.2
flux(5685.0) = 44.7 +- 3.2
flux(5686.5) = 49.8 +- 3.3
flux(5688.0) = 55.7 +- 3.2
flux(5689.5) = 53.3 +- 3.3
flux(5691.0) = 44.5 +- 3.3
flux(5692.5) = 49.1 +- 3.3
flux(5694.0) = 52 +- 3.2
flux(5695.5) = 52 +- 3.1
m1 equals 1.1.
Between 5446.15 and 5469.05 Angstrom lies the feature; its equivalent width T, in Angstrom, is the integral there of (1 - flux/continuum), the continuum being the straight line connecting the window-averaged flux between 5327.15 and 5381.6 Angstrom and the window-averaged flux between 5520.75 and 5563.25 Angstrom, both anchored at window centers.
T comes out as 1.0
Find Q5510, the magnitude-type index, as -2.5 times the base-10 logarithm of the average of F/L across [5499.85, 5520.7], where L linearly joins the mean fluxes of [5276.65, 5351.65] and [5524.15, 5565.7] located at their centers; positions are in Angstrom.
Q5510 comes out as 0.05 mag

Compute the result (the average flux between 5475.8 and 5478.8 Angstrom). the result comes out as 45.6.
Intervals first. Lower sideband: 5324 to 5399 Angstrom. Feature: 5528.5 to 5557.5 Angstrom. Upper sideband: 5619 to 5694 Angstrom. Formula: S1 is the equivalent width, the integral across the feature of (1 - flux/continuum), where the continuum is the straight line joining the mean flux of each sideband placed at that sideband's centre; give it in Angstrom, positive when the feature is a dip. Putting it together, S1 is 0.1 Angstrom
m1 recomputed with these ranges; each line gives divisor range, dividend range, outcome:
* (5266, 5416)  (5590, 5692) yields 1.27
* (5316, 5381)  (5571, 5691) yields 1.24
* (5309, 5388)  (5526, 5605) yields 1.15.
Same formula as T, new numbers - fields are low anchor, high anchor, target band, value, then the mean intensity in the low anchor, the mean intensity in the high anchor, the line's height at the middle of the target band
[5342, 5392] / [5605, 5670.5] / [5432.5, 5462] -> 2.3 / 46.1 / 49.8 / 47.2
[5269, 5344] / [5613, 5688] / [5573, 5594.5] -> 0.7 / 41.3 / 50.2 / 48.5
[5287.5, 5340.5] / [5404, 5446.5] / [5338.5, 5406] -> -2.4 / 42.6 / 45.6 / 44.2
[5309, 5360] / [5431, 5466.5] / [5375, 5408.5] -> -1.9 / 43.2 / 44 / 43.6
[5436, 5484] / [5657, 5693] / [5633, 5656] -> -0.9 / 45.3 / 49.9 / 49.2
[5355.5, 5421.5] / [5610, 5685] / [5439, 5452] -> 0.5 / 45.8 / 50.2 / 46.8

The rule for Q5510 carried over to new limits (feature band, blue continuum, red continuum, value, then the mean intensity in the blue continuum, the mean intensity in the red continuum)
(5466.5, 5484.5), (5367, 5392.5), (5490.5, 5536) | 0.012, 46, 47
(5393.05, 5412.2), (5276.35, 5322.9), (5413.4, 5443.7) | 0.049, 42.8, 46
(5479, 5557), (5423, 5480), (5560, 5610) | -0.035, 45.1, 46.6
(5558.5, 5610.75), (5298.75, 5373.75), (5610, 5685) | 0.052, 43.7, 50.2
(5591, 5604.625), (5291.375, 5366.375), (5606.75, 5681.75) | 0.119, 43.7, 50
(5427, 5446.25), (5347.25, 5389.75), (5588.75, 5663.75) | 0.044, 46.4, 48.4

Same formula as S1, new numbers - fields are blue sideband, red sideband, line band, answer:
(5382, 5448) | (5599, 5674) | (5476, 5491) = 0.14 Angstrom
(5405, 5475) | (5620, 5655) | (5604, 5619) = 0.37 Angstrom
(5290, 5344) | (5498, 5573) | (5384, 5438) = -0.75 Angstrom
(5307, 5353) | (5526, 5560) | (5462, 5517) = -0.32 Angstrom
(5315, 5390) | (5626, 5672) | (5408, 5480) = 1.85 Angstrom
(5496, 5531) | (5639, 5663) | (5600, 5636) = 0.71 Angstrom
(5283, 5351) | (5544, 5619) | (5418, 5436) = -0.91 Angstrom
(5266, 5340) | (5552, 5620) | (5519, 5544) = -1.43 Angstrom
